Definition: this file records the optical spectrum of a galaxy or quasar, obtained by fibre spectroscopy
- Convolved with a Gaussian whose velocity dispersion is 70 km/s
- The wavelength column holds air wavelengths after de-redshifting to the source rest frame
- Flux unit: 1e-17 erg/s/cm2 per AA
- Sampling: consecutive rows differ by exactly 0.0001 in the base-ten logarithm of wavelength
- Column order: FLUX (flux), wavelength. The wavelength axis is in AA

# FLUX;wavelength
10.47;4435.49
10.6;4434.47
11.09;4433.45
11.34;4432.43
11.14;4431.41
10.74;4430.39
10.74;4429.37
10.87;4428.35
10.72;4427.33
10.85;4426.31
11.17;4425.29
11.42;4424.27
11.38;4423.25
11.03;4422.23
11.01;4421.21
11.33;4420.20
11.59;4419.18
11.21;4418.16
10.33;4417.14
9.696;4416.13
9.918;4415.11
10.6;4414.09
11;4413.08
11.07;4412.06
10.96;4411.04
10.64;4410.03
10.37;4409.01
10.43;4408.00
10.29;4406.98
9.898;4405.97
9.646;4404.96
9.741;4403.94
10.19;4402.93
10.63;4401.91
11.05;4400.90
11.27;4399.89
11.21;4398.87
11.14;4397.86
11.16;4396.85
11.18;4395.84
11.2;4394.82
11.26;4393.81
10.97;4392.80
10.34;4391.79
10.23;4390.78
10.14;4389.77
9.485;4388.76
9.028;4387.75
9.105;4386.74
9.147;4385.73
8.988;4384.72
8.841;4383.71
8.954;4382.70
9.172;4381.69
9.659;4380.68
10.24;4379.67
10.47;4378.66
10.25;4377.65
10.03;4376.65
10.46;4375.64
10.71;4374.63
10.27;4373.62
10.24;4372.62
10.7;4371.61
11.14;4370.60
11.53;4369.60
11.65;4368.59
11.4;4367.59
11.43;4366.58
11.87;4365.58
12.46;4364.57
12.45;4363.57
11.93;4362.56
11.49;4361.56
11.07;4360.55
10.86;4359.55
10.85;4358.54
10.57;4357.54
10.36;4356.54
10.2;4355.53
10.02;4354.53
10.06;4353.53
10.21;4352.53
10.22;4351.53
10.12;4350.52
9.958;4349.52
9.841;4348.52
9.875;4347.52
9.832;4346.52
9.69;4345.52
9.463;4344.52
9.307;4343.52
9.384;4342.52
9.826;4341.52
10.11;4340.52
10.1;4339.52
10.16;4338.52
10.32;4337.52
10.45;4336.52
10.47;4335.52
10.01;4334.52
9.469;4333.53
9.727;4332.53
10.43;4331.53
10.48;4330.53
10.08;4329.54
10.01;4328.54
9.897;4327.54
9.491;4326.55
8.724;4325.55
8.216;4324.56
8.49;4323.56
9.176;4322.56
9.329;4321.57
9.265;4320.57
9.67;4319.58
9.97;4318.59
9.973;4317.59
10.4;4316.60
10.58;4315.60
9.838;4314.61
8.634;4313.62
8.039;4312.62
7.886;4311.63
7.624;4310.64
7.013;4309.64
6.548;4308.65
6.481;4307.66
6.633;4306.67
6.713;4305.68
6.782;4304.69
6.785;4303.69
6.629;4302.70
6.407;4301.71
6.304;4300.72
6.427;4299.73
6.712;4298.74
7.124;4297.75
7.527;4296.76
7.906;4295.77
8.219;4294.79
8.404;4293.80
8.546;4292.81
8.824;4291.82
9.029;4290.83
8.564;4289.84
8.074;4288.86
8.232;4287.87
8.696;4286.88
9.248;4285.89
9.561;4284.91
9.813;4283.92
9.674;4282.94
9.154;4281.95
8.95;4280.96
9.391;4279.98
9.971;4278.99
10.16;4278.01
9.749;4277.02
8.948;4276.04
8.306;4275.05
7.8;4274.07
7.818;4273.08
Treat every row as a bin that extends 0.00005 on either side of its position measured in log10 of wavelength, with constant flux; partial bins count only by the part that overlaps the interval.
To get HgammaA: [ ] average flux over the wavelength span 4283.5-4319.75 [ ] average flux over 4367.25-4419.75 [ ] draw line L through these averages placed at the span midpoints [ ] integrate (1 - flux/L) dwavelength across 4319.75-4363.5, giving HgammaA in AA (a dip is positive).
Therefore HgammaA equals -4.4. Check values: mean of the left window 8.09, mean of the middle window 10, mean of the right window 10.4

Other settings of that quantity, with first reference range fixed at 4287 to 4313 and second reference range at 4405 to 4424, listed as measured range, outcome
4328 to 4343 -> -2.9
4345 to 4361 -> -2.3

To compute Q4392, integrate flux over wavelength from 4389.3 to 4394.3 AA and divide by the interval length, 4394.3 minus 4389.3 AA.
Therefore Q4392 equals 10.6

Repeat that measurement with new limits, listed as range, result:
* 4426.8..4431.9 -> 10.8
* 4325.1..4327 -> 9.09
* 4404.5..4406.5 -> 9.83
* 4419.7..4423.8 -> 11.2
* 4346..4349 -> 9.86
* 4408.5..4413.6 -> 10.8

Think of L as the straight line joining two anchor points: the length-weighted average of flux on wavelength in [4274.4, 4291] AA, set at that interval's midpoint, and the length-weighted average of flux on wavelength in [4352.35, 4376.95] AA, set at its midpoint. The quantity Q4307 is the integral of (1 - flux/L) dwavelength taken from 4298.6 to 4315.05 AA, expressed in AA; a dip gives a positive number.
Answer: 4.3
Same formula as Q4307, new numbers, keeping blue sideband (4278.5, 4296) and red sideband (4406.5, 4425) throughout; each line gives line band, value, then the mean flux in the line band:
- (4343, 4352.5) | 0.0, 9.83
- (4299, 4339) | 2.9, 8.73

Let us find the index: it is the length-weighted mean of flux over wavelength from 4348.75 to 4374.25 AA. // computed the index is 10.9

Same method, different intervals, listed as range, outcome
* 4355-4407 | 10.6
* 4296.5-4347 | 8.8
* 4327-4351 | 9.96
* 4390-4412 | 10.7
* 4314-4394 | 10.2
